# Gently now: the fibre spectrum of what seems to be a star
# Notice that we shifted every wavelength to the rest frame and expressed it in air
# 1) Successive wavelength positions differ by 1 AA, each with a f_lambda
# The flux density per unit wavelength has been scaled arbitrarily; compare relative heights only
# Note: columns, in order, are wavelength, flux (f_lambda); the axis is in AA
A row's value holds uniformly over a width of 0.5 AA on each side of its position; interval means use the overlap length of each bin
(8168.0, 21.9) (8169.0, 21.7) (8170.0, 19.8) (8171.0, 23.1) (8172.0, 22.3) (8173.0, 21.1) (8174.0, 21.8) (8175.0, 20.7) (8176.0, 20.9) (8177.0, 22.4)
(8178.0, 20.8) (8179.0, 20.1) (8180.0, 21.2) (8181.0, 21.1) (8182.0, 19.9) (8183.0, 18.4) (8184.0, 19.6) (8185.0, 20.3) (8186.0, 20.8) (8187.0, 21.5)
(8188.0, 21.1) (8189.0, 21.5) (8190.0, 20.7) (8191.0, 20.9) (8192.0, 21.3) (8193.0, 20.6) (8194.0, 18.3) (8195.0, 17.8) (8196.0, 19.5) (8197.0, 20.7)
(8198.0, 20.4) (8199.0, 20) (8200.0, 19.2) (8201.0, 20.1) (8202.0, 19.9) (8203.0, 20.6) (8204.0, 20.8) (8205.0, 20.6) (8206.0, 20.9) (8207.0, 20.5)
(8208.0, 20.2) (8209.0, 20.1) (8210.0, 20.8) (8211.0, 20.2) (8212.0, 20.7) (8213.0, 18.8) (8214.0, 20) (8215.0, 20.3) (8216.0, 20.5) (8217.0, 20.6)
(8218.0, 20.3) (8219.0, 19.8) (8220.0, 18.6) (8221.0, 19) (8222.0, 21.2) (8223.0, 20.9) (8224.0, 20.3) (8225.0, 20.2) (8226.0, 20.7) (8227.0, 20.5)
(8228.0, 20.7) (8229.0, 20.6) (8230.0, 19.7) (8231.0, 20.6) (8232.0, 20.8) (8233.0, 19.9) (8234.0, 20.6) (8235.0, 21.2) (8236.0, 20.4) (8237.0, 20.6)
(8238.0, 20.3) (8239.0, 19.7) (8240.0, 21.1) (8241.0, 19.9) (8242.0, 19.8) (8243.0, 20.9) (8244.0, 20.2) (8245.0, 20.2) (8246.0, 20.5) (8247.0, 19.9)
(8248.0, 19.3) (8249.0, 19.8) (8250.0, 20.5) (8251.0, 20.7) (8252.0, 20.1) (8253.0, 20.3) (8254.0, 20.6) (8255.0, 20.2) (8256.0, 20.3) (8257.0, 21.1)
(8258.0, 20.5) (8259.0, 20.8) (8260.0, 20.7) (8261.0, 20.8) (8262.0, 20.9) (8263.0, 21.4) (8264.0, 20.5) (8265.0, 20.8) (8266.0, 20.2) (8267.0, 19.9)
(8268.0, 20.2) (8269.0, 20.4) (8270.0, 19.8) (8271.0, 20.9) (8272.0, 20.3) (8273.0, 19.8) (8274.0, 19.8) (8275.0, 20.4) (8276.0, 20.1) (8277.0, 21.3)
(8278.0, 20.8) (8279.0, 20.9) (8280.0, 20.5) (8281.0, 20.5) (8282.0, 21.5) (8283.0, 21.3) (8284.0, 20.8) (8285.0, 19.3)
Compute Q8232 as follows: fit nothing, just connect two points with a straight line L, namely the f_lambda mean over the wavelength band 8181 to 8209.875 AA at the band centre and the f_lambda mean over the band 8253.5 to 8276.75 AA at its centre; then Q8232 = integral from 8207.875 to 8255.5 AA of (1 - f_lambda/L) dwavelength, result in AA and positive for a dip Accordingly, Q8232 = 0.21 AA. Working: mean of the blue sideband 20.2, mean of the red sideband 20.5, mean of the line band 20.3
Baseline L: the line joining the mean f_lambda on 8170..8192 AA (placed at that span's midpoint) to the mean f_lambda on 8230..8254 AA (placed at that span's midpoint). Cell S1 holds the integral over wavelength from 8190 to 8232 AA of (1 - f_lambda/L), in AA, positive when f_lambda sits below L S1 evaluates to 0.9 AA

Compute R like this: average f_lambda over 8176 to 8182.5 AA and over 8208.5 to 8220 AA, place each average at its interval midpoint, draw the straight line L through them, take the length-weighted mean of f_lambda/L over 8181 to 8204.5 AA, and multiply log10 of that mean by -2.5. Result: 0.02 mag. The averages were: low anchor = 20.9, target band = 20.2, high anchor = 20.1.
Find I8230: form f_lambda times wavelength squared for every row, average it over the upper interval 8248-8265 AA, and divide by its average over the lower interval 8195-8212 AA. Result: 1.0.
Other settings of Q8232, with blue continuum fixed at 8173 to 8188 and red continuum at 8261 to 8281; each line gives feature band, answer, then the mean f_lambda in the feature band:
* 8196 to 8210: 0.2 AA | 20.3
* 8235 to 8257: 0.3 AA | 20.3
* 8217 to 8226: 0.2 AA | 20.1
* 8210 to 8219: 0.2 AA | 20.2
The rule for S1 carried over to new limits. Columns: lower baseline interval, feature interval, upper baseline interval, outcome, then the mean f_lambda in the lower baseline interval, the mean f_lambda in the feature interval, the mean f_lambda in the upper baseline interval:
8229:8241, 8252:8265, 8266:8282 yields -0.16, 20.4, 20.7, 20.4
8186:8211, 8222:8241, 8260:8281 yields -0.08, 20.3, 20.5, 20.5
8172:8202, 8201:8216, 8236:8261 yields 0.08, 20.5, 20.3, 20.3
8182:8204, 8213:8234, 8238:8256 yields -0.04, 20.2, 20.2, 20.2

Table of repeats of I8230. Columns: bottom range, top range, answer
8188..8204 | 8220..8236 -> 1.02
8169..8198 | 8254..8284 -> 1.02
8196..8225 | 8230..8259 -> 1.02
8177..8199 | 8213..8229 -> 1.00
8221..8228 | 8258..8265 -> 1.02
